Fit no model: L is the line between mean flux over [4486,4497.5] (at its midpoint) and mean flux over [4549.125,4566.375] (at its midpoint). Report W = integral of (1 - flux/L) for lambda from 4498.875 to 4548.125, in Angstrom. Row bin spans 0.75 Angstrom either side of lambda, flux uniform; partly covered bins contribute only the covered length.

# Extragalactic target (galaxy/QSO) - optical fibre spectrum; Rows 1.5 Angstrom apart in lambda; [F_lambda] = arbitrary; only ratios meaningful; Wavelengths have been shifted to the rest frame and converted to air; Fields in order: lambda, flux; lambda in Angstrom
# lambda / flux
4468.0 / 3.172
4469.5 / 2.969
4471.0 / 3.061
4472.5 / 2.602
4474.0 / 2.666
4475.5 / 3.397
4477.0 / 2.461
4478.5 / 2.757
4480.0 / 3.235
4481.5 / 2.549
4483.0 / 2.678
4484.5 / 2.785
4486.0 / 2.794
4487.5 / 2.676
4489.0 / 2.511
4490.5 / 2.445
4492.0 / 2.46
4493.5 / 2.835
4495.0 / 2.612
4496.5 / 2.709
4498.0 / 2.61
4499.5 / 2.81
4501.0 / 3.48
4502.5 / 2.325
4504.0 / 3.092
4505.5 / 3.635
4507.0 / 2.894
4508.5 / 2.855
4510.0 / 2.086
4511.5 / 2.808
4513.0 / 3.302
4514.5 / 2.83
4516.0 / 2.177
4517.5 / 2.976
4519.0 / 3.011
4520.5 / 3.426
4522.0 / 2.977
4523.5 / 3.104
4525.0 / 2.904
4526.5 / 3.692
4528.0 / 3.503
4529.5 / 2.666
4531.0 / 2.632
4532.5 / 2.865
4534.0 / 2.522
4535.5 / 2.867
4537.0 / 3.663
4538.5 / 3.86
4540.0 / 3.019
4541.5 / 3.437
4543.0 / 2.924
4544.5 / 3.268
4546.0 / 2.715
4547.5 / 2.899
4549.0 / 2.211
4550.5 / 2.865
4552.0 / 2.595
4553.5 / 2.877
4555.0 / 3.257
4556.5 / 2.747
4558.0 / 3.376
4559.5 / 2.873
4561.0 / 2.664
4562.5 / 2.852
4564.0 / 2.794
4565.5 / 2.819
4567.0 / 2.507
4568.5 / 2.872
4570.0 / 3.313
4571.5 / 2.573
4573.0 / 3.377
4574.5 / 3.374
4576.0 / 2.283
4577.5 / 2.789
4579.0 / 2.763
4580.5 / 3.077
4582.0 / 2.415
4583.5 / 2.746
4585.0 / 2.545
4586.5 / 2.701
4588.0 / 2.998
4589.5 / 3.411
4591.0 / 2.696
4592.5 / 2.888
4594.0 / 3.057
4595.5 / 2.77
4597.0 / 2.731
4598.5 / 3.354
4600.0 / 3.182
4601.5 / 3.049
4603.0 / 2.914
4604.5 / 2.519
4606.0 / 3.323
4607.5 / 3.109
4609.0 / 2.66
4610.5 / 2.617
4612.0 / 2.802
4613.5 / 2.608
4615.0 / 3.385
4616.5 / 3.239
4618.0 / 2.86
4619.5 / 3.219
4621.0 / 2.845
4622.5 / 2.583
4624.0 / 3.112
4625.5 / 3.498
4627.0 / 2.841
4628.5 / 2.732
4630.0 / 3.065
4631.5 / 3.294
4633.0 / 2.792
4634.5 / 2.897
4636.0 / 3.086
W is -4.9 Angstrom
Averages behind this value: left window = 2.62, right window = 2.86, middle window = 3.01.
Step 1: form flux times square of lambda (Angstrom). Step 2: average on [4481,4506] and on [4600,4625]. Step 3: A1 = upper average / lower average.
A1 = 1.1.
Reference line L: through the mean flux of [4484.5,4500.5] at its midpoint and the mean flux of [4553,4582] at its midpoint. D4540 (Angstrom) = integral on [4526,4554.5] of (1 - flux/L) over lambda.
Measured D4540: -1.9 Angstrom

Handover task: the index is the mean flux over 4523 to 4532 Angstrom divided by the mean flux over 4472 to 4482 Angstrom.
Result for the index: 1.09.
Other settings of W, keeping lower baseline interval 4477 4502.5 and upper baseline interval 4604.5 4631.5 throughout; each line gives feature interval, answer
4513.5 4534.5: -1.3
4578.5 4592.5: 0.4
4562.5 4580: 0.1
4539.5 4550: -0.3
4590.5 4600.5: -0.1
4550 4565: -0.2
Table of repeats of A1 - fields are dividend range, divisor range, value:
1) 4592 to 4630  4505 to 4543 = 1.02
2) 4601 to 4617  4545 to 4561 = 1.05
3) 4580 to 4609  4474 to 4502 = 1.11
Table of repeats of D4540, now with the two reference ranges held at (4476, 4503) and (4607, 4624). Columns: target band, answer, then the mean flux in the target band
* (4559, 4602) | -0.3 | 2.88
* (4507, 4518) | 0.1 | 2.73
